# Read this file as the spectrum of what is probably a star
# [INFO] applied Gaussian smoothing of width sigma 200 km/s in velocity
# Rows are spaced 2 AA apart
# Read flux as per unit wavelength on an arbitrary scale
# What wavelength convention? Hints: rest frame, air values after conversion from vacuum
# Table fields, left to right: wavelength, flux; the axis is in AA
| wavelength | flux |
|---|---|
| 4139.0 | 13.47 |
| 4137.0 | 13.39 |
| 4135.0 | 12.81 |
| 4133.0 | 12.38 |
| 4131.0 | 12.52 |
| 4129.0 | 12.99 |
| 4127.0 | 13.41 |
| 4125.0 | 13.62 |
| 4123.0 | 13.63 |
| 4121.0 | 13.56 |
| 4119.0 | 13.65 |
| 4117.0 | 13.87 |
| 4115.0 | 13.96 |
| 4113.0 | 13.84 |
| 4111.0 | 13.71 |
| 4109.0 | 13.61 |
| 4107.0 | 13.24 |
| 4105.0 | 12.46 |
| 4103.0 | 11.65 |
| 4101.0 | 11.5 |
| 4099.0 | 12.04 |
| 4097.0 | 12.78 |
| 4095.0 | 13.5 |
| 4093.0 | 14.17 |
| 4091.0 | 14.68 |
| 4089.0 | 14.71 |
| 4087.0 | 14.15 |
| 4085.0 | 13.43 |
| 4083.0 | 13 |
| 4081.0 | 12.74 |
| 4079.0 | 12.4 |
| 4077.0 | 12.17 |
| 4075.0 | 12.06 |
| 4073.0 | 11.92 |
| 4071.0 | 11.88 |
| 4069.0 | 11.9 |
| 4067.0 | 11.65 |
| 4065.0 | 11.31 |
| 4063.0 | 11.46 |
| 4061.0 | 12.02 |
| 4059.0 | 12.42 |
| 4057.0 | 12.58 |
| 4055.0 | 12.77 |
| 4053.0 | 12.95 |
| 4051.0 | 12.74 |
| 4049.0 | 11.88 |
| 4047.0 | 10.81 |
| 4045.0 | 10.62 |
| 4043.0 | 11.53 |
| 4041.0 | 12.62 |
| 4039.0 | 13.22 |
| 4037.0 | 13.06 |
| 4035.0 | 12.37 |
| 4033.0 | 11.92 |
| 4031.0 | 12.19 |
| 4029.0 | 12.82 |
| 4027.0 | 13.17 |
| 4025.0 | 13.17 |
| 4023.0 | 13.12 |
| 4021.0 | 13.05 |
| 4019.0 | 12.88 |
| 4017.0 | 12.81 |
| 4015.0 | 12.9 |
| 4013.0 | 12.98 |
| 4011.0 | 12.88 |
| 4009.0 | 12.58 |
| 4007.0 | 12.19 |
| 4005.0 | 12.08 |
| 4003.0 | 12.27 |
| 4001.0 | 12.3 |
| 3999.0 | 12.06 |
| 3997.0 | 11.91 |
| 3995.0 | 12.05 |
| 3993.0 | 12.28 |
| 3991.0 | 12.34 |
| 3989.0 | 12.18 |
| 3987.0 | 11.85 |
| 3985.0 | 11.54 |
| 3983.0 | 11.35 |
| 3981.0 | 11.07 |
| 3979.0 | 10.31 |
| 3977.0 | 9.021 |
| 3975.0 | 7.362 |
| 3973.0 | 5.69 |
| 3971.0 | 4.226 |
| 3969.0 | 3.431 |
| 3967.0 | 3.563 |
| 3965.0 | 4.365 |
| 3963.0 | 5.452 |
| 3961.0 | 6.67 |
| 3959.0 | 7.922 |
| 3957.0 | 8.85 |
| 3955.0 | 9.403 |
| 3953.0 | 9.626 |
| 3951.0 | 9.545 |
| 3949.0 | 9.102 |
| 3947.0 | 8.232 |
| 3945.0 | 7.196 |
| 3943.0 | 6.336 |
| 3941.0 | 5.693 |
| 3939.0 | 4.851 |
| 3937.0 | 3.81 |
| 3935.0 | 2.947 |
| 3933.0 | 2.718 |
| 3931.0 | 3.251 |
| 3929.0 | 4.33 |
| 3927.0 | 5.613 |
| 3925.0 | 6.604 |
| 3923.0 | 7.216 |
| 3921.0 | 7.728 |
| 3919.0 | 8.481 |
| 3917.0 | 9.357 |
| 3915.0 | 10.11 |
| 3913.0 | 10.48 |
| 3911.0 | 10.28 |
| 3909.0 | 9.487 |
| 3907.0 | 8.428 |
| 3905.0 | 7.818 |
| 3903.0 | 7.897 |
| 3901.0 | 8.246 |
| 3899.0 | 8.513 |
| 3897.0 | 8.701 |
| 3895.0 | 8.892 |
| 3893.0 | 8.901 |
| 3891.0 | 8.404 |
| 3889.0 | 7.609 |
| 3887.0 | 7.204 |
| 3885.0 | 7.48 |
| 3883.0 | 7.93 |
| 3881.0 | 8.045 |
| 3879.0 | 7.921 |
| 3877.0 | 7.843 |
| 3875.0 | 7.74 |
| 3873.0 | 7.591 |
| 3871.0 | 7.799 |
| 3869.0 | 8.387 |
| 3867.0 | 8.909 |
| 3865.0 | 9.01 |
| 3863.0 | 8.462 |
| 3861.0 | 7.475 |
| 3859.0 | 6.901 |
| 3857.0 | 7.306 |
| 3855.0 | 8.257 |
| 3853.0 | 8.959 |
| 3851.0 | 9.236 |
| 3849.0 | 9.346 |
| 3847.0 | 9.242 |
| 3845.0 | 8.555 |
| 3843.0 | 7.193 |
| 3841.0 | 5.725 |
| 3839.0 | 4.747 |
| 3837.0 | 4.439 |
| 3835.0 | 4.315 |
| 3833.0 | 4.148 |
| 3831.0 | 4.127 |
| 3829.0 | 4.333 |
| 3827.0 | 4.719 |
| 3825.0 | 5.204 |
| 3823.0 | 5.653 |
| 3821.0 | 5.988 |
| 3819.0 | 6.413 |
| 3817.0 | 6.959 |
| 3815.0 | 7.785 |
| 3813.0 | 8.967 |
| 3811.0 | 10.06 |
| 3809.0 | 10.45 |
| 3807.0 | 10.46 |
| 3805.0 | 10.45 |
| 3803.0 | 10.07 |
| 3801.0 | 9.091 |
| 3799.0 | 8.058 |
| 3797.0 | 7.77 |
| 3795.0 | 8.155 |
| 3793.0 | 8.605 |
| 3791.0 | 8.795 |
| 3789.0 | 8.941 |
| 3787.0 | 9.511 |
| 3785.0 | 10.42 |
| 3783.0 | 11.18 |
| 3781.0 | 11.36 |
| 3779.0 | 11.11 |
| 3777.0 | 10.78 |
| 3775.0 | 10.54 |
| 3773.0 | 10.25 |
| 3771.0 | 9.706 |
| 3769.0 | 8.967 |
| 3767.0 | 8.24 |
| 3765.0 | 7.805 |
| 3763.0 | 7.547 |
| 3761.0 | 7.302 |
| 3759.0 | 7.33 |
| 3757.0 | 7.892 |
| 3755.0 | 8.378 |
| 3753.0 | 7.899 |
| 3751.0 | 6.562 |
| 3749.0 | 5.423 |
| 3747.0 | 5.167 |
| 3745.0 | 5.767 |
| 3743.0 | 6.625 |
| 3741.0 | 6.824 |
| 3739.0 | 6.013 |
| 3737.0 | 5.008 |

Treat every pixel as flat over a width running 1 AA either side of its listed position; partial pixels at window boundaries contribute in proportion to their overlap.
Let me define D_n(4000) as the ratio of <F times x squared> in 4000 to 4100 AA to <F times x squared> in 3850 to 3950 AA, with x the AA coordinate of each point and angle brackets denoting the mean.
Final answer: 1.79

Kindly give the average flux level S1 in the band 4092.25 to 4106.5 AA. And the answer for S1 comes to 12.6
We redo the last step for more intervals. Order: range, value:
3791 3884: 7.6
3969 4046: 11.6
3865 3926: 8.34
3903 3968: 7.06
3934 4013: 8.94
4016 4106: 12.5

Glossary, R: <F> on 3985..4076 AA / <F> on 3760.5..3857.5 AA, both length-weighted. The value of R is 1.5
